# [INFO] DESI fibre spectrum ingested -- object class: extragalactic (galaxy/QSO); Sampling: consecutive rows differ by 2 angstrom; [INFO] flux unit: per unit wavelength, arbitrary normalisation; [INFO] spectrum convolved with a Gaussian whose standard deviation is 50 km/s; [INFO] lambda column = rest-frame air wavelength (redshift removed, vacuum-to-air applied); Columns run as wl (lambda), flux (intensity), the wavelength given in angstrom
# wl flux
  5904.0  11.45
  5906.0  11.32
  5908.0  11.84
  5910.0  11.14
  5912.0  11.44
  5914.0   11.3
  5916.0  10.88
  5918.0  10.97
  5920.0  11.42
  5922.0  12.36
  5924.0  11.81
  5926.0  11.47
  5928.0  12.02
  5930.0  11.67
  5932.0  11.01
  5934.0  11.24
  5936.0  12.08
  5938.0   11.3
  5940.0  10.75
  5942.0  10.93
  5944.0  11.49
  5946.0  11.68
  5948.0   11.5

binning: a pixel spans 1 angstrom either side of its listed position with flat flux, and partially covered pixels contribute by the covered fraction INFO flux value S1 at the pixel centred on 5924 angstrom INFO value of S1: 11.81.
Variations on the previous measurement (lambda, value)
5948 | 11.5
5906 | 11.32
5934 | 11.24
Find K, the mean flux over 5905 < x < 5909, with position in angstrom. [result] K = 11.6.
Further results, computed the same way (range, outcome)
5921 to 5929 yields 11.9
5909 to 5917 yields 11.2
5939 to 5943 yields 10.8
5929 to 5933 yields 11.3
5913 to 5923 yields 11.4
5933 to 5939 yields 11.5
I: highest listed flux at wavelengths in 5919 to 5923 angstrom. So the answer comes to 12.36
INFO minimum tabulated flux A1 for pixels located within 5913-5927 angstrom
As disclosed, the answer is 10.88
